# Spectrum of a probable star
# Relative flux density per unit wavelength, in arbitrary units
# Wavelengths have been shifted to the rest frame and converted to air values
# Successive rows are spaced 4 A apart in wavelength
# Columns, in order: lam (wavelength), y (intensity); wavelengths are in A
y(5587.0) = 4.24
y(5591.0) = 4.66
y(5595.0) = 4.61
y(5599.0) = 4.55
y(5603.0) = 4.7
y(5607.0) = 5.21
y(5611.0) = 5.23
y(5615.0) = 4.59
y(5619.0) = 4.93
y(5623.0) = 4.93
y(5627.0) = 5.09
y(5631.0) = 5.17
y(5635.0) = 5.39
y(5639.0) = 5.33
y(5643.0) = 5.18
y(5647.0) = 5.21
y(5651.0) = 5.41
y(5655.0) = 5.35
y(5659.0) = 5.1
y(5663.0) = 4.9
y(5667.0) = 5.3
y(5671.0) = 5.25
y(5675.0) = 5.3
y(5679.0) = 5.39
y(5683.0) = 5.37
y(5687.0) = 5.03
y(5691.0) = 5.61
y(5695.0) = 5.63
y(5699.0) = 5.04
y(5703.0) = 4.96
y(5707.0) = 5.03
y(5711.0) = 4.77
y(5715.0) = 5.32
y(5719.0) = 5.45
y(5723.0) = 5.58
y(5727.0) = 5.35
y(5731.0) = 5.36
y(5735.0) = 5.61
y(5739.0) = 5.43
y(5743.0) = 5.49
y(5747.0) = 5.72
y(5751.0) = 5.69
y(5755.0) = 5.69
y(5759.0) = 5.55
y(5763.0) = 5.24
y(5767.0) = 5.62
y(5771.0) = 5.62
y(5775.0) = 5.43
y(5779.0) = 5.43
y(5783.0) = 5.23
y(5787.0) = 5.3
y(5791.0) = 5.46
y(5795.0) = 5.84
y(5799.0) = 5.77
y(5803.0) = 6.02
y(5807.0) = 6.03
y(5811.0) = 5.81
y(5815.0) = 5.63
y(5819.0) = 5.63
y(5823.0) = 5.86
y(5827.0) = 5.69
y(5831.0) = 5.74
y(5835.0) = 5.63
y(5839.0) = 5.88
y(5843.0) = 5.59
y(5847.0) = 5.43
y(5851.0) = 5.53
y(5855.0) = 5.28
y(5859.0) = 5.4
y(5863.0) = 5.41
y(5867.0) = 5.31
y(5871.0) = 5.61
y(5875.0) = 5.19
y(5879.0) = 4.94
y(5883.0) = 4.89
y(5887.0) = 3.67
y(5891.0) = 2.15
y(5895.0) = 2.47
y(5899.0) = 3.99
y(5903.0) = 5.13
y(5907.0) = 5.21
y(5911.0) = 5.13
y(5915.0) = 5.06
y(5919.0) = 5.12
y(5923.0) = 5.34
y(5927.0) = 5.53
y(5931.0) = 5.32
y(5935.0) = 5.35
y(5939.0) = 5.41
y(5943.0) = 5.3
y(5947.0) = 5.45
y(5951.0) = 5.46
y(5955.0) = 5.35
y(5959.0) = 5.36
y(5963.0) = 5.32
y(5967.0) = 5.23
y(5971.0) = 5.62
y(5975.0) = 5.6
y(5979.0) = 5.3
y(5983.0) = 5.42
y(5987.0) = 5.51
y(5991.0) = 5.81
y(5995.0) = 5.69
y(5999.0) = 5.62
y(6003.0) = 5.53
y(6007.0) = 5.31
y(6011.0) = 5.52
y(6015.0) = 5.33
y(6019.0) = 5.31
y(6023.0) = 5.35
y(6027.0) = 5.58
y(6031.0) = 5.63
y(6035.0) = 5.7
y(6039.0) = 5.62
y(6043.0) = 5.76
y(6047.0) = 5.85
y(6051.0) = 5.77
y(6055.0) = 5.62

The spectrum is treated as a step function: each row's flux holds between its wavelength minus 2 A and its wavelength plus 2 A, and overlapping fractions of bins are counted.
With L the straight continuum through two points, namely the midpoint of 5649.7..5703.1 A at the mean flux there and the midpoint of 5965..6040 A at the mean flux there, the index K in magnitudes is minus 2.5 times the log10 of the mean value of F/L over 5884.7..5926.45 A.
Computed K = 0.237 mag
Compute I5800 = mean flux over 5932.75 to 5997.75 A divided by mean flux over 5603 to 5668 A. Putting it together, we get 1.06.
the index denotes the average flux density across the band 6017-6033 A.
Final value 5.47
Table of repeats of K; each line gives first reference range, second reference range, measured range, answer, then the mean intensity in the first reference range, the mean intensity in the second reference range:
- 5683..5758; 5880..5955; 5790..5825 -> -0.134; 5.38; 4.79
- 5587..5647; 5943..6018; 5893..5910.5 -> 0.243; 4.95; 5.46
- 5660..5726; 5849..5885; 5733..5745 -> -0.051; 5.25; 5.28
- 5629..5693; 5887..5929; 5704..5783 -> -0.090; 5.27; 4.47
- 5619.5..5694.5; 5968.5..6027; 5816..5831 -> -0.070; 5.24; 5.49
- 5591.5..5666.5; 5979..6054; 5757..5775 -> -0.054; 5.05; 5.57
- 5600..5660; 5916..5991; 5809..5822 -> -0.085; 5.11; 5.4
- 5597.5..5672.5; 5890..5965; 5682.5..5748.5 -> -0.058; 5.1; 4.96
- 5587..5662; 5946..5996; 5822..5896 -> 0.054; 5.01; 5.47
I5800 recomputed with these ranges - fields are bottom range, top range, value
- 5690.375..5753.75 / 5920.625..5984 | 1.00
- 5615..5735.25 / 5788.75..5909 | 1.00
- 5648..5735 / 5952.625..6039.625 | 1.04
